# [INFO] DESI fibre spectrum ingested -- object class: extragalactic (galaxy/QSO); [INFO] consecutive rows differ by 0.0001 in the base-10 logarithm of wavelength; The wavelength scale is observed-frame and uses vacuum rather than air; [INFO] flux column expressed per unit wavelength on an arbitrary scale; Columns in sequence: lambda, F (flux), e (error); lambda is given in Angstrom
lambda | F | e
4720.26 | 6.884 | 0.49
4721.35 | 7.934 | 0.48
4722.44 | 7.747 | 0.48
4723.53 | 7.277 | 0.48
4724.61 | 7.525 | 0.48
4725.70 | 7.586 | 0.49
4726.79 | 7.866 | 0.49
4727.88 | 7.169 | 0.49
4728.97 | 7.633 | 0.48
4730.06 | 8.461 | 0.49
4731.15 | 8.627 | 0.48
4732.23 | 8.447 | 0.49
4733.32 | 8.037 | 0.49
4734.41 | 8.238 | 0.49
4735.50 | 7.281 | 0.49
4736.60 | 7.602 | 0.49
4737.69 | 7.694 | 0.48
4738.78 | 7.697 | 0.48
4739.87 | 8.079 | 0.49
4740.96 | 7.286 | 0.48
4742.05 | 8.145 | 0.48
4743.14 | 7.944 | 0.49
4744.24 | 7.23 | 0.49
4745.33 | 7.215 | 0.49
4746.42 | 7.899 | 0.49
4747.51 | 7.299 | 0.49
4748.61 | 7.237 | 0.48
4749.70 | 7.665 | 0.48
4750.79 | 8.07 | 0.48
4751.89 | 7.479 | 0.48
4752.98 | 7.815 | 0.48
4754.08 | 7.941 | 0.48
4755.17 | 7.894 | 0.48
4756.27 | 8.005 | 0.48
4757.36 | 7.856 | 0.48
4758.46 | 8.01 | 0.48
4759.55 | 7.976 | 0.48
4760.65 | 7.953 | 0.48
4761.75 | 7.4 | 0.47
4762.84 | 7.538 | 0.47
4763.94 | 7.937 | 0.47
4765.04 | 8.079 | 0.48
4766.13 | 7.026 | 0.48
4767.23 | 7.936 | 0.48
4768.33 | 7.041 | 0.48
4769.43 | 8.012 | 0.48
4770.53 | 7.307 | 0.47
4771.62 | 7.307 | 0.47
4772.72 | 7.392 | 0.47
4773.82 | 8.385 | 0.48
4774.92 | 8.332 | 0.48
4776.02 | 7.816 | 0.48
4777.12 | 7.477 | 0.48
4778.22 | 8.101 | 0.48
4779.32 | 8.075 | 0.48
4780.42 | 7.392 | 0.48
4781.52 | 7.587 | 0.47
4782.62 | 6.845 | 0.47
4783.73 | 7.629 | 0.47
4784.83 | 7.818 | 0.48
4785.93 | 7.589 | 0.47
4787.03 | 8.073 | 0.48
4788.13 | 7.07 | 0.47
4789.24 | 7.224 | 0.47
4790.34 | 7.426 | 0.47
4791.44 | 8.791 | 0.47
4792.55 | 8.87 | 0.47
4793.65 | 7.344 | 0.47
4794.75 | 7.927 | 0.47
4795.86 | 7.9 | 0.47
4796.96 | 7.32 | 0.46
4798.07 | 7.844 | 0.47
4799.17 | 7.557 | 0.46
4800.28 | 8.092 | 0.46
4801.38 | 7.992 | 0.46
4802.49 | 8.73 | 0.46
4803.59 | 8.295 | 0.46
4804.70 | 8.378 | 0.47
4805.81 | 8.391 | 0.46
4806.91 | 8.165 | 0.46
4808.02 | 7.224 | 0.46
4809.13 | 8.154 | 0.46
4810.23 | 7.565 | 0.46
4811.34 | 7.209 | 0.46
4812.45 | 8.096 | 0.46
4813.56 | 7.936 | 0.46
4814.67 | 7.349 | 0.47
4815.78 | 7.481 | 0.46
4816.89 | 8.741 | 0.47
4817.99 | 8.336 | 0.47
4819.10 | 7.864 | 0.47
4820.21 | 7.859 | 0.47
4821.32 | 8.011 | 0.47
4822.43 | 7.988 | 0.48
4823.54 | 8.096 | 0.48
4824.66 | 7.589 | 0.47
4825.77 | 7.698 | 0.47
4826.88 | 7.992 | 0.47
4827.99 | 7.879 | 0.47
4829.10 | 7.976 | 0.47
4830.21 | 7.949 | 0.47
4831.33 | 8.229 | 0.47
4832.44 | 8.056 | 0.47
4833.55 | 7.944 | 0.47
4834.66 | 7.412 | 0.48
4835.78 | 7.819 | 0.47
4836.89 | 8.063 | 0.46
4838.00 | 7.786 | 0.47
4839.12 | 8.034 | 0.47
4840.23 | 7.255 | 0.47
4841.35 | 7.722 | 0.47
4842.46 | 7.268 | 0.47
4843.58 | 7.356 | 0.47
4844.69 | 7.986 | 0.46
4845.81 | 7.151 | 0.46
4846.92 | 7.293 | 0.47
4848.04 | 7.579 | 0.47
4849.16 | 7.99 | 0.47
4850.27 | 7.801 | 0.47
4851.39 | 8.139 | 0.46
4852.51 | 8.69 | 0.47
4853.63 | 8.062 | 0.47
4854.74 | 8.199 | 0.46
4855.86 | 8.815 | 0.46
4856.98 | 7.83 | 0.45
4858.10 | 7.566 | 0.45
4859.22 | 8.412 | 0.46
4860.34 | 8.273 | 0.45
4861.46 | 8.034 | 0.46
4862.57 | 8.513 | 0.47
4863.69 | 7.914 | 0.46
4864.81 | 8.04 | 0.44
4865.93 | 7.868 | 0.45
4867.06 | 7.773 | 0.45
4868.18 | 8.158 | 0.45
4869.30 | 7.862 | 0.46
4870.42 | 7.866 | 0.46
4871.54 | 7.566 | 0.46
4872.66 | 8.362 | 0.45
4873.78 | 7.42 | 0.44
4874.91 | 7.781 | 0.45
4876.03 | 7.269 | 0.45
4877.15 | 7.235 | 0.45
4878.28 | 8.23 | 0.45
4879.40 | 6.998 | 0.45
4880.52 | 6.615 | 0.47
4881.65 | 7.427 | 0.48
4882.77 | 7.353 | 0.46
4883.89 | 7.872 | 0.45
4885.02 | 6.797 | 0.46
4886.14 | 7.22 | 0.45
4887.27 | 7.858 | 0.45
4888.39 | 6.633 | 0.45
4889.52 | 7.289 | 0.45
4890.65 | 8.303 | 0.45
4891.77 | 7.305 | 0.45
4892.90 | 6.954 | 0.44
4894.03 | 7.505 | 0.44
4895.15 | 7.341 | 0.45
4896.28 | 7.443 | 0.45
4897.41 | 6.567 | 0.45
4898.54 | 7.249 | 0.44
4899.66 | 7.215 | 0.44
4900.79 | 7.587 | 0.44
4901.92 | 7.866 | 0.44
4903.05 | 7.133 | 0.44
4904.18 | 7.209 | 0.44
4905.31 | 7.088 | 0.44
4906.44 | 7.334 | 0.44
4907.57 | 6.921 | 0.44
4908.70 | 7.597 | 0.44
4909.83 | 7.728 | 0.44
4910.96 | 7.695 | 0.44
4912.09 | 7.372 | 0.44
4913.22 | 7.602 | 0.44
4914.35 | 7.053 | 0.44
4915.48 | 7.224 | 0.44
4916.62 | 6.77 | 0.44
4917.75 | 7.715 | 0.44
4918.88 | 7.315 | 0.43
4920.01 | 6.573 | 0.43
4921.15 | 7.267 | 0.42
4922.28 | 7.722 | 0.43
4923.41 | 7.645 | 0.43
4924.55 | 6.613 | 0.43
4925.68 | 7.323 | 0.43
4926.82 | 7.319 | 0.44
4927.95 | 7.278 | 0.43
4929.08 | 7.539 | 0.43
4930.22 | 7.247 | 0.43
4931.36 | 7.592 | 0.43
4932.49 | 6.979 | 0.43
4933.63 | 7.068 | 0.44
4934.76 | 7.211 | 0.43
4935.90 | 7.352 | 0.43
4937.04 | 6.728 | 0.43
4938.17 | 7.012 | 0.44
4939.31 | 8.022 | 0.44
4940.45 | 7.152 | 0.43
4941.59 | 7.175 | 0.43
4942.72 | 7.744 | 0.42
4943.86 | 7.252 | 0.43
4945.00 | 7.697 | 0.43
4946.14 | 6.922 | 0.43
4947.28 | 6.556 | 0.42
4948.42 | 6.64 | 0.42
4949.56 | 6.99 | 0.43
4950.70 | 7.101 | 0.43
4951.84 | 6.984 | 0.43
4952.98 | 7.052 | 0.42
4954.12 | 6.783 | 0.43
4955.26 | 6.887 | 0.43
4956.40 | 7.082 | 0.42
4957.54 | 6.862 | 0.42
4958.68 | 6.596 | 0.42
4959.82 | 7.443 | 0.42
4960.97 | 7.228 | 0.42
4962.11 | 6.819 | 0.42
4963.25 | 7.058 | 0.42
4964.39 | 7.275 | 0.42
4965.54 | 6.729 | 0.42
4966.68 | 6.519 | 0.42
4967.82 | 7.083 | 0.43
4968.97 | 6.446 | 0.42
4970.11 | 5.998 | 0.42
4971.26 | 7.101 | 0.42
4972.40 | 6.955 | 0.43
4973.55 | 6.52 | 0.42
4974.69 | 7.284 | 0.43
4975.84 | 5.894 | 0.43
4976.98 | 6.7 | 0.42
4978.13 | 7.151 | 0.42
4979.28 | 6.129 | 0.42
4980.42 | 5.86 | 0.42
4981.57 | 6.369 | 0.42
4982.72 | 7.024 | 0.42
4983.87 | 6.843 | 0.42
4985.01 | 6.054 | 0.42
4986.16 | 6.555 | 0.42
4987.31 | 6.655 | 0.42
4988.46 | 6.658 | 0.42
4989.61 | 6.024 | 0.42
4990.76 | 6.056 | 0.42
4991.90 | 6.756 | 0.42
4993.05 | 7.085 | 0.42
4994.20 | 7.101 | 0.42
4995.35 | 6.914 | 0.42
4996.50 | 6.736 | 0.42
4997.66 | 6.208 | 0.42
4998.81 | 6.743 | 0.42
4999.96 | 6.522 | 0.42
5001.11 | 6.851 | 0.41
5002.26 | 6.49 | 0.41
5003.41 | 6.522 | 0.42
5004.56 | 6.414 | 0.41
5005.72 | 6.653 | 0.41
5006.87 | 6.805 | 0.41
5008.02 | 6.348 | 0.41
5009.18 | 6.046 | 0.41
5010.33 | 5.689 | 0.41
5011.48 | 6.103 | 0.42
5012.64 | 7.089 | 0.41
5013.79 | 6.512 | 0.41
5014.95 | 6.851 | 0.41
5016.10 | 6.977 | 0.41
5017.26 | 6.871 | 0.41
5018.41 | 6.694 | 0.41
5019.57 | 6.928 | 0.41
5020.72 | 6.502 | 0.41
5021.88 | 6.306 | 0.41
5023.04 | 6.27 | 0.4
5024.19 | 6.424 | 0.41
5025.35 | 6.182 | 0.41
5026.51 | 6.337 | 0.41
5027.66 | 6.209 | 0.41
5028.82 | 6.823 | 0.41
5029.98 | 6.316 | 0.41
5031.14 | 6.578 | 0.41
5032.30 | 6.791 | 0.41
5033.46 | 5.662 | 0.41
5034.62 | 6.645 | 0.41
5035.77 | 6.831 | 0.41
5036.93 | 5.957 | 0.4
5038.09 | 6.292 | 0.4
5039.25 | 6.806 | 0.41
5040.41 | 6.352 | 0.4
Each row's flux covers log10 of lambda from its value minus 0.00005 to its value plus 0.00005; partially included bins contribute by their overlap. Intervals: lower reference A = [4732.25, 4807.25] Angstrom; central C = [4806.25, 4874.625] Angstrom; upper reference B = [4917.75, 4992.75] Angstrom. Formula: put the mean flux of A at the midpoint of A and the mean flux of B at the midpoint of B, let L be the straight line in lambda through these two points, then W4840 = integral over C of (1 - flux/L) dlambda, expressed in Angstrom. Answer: -4.0 Angstrom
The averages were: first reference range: 7.78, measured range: 7.89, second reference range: 6.94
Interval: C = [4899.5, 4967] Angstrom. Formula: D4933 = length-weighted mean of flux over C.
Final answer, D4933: 7.19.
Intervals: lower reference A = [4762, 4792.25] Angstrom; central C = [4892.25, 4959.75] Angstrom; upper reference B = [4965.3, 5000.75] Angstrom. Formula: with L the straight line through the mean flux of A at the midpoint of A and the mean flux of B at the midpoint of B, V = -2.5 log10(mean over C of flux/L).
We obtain -0.05 mag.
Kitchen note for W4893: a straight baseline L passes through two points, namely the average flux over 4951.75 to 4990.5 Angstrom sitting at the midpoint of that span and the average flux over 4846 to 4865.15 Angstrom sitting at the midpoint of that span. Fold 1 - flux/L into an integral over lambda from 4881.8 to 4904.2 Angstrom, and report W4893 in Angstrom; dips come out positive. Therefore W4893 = 0.8 Angstrom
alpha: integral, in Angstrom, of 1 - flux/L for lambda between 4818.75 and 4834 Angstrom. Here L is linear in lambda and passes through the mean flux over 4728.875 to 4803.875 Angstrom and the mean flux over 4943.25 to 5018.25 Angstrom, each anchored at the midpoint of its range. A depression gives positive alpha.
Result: -0.9 Angstrom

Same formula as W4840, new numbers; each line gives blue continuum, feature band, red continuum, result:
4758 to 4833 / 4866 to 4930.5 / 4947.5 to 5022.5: -1.7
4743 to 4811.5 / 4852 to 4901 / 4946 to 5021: -2.8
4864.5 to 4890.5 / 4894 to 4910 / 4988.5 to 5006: 0.1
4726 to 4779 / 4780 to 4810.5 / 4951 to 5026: -1.1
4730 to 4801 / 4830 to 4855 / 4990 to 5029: -1.5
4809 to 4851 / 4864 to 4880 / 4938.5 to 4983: -0.5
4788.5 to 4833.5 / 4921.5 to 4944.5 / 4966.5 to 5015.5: -1.0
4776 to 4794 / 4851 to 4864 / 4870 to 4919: -1.2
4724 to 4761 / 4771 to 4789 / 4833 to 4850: 0.2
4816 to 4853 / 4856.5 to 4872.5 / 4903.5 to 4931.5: -0.7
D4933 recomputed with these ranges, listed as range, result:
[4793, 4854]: 7.87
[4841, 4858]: 7.85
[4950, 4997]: 6.74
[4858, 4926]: 7.48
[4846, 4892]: 7.76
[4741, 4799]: 7.72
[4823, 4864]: 7.9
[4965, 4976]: 6.68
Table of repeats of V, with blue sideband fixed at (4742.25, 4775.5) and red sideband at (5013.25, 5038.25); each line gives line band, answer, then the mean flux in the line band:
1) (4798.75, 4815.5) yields -0.06 mag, 7.93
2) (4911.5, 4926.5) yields -0.04 mag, 7.25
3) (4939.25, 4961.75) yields -0.04 mag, 7.08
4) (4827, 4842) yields -0.07 mag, 7.86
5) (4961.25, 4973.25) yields -0.01 mag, 6.8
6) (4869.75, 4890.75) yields -0.04 mag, 7.46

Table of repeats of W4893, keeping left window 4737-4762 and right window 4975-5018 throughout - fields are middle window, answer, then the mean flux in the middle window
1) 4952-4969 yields -0.5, 6.94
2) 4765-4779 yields -0.1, 7.7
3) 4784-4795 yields -0.4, 7.81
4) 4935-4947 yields -0.8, 7.28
